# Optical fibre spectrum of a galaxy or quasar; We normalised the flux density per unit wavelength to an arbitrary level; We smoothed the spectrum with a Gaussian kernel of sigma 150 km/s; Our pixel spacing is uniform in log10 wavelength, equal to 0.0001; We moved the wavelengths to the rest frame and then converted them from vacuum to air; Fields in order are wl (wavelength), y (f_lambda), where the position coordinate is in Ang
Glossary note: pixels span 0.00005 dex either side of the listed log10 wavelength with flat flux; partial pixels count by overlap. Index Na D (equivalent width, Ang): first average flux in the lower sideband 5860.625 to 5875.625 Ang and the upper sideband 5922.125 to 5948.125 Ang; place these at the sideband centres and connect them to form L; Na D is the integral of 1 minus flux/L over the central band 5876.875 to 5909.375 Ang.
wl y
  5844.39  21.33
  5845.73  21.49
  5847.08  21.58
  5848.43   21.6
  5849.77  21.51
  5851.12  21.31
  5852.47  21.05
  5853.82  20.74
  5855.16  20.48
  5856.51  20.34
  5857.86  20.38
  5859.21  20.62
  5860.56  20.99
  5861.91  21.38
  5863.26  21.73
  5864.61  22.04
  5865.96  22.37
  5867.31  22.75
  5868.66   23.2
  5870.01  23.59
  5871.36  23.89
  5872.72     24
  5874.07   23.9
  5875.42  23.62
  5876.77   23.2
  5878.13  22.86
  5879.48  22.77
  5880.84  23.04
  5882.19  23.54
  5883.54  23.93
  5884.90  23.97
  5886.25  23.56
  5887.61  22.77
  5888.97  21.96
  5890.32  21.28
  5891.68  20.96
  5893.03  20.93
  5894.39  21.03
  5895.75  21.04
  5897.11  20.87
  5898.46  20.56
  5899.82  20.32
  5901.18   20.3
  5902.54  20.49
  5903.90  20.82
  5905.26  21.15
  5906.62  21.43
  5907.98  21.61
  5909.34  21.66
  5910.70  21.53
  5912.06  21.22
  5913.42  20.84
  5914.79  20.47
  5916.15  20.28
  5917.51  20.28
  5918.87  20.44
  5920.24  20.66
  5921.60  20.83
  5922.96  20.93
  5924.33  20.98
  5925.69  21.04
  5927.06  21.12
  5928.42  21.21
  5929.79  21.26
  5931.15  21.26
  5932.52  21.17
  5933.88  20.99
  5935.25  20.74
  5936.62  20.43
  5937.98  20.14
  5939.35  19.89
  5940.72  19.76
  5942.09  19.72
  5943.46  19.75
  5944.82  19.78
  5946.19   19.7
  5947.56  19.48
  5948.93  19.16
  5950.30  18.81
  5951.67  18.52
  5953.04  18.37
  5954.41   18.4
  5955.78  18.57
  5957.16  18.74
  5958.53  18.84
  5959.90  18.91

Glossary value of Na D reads 0.3 Ang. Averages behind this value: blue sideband 22.9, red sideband 20.5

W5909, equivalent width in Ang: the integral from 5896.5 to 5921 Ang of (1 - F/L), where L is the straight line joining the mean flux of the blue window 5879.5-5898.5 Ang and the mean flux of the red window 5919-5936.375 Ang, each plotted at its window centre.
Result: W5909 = 0.8 Ang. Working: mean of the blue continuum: 22.2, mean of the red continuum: 21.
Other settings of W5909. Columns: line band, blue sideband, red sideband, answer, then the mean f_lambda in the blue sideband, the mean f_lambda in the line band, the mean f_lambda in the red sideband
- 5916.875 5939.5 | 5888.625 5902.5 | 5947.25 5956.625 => -1.36 Ang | 20.9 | 20.8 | 18.7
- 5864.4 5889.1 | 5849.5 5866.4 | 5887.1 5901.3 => -2.51 Ang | 21.1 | 23.3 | 21.1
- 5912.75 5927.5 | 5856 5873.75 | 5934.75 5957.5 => -0.31 Ang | 22.1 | 20.7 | 19.4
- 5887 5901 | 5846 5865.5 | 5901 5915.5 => -0.03 Ang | 21.1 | 21.1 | 21.1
